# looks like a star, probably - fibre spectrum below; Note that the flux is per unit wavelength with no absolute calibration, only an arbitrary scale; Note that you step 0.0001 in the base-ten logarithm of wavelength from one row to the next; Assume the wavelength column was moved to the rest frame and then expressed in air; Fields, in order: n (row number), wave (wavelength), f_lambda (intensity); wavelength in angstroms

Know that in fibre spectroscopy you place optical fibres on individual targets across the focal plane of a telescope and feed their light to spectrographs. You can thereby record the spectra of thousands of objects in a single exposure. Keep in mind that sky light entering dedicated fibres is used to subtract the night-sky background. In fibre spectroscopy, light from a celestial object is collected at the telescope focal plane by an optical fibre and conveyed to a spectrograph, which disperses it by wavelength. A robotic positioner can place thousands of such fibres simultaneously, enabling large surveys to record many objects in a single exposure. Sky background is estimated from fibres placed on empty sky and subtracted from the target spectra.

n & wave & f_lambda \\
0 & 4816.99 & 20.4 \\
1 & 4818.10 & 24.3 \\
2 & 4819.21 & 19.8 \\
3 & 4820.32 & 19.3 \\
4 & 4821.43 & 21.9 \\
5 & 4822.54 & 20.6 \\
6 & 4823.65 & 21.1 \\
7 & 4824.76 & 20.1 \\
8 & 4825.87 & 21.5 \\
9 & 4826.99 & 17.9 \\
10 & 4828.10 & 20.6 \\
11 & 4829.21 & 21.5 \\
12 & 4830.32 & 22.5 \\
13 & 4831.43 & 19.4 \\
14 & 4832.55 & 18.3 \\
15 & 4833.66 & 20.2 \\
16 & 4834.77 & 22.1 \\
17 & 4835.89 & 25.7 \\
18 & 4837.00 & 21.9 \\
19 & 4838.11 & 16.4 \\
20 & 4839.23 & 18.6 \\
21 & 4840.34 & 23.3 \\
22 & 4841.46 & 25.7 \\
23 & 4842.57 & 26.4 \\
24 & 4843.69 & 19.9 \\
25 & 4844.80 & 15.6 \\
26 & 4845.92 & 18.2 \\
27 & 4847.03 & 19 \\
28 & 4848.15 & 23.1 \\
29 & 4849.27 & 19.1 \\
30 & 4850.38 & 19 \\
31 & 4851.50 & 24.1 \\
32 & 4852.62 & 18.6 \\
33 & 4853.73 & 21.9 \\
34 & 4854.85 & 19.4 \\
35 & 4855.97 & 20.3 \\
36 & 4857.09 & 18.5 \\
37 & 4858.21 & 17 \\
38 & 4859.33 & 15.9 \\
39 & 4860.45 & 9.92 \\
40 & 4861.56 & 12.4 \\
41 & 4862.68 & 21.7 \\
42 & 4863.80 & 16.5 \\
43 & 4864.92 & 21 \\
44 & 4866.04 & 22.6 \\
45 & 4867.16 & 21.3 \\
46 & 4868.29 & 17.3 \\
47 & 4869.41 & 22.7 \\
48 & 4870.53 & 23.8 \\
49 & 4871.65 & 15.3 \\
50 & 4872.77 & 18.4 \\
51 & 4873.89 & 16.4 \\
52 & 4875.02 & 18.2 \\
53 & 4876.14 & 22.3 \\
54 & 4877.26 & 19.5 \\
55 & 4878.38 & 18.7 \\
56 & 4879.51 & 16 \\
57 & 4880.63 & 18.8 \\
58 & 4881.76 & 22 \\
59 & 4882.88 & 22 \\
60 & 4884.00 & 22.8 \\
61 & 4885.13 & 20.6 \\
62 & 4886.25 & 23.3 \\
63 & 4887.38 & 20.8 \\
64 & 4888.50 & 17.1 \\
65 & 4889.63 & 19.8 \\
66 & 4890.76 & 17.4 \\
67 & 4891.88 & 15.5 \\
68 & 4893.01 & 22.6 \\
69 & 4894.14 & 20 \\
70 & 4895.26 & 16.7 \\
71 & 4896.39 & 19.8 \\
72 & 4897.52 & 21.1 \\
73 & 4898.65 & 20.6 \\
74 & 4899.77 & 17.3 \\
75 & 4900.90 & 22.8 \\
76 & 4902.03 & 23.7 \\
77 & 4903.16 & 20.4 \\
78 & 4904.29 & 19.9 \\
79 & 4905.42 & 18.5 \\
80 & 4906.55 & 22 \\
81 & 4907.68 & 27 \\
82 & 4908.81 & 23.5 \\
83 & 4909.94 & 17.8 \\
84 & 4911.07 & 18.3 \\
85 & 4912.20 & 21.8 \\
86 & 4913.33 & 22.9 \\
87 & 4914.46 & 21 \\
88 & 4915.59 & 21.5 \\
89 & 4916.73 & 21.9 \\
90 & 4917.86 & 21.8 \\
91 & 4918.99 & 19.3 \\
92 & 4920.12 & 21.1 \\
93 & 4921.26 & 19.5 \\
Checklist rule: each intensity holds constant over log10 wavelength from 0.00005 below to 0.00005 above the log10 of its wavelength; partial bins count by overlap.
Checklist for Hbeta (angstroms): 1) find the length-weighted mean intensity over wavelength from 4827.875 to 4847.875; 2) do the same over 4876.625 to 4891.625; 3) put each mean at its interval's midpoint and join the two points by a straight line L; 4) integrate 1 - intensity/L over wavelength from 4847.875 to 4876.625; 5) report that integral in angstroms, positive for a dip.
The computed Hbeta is 1.8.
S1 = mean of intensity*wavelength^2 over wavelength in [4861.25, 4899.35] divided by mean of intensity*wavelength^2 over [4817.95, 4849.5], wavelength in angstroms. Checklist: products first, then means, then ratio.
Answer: 0.96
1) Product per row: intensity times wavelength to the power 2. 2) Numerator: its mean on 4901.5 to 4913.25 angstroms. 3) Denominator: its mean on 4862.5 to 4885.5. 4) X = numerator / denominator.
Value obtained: 1.09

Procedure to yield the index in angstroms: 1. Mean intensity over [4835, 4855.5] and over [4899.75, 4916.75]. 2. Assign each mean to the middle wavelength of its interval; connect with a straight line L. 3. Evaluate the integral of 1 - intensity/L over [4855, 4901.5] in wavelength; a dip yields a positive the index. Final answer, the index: 4.3 angstroms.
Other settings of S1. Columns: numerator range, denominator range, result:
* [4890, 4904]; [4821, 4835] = 0.99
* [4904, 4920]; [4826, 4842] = 1.04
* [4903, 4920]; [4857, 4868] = 1.23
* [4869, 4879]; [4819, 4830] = 0.97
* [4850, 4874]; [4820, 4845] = 0.91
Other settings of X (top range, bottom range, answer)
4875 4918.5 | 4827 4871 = 1.04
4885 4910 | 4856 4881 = 1.12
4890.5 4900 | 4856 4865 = 1.17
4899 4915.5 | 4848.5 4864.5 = 1.19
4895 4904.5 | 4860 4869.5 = 1.13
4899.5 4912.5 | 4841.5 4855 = 1.05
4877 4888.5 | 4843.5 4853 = 1.05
